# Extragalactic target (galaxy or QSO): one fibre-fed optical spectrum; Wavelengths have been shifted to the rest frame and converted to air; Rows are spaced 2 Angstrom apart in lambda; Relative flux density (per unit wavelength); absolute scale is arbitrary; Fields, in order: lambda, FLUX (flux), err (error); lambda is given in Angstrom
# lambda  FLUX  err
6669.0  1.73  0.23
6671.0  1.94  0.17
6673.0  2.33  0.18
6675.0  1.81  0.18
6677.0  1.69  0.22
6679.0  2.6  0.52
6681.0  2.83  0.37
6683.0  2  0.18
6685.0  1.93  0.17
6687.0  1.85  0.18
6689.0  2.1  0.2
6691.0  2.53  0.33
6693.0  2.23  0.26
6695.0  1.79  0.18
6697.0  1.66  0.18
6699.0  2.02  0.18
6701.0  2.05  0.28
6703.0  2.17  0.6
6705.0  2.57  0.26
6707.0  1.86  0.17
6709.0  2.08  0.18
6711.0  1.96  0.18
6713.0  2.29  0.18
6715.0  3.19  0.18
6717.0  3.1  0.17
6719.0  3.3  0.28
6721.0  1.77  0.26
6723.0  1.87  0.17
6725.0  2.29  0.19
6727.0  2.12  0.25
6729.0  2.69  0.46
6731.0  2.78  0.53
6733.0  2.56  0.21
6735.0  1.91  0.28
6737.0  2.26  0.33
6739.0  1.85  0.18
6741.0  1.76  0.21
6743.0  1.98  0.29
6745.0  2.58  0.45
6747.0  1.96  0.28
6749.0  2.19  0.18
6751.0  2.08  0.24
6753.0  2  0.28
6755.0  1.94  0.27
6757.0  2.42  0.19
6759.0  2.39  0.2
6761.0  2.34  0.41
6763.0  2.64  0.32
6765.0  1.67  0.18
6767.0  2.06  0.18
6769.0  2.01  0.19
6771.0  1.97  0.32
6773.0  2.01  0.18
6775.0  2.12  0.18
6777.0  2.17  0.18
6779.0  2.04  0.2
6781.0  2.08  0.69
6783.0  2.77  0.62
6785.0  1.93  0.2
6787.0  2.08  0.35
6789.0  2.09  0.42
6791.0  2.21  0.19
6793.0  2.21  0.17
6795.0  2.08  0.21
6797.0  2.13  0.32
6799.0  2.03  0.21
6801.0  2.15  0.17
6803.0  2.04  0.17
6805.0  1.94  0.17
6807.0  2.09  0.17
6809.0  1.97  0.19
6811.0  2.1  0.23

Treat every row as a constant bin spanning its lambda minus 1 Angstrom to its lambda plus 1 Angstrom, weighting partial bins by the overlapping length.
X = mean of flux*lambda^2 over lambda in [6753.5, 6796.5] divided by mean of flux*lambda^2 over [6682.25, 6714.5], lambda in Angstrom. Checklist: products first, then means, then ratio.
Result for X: 1.06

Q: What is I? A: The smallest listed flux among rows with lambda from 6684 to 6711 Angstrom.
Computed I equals 1.66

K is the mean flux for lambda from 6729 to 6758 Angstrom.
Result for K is 2.18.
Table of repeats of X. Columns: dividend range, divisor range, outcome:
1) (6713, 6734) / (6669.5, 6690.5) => 1.23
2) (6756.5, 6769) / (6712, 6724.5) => 0.88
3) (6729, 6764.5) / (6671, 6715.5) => 1.05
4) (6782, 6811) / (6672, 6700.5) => 1.05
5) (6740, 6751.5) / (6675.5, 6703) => 1.02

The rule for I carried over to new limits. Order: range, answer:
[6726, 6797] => 1.67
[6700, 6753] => 1.76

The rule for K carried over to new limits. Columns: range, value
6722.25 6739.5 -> 2.28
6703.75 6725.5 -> 2.39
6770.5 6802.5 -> 2.13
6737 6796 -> 2.13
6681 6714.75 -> 2.12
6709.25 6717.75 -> 2.57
